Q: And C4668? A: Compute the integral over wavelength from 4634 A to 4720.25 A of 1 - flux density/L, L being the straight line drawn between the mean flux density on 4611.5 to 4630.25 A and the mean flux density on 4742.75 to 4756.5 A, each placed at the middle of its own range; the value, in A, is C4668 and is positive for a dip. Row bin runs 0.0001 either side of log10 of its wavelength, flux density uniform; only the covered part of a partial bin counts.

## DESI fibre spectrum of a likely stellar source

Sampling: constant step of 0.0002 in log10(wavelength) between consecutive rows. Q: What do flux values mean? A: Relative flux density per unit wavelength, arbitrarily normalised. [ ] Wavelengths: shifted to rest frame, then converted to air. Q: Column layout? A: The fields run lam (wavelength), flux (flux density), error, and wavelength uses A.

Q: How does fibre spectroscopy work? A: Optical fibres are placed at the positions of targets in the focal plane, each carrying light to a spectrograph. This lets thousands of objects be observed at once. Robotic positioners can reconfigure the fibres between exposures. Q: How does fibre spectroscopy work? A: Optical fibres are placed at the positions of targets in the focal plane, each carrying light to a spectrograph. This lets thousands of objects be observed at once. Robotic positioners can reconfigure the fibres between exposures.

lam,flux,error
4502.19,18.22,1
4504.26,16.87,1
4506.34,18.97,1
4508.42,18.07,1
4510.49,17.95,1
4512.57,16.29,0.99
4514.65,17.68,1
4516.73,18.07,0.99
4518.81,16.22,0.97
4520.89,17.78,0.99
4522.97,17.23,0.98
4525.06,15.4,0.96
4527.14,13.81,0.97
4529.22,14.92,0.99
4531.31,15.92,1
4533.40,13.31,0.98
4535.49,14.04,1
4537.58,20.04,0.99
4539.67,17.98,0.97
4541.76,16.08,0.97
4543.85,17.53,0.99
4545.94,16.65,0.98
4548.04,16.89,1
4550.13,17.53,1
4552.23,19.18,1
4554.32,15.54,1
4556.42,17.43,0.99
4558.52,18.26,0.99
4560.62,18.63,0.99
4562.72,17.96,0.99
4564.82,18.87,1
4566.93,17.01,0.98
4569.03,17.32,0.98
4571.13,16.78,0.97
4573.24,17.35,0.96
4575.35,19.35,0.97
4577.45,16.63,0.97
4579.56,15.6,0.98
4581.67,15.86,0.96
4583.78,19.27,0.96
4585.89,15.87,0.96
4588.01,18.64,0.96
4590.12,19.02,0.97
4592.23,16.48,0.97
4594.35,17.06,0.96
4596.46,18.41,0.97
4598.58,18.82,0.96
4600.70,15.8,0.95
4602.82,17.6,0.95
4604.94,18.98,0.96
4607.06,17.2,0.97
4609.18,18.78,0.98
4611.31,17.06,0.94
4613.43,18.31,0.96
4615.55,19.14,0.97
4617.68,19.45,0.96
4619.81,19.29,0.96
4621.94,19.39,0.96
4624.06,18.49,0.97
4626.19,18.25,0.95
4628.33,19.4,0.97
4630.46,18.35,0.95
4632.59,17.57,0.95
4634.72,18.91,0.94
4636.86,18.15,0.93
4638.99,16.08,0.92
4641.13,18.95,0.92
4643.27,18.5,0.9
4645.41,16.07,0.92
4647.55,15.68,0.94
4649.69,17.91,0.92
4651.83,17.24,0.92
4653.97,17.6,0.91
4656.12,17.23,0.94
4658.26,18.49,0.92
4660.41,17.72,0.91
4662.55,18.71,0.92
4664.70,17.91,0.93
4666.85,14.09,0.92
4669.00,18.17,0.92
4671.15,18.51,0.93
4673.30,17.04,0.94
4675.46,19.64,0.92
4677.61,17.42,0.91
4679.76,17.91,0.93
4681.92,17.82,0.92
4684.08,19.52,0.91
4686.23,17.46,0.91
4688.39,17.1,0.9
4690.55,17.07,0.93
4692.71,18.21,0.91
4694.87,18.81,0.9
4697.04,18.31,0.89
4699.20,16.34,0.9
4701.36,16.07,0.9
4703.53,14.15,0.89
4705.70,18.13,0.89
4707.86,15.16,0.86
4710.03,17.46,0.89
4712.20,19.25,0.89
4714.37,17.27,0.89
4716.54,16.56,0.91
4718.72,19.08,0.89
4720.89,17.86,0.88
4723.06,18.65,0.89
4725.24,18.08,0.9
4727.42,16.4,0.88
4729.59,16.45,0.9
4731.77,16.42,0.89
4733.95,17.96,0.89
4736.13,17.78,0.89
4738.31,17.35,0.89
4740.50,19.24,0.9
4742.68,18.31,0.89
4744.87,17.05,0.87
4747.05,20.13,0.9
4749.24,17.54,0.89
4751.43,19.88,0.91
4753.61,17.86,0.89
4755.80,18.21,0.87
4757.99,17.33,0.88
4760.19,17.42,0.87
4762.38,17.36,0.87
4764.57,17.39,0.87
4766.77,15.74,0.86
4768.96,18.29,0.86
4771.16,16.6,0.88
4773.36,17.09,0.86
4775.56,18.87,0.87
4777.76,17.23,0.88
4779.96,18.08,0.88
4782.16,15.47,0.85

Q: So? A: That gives 5.2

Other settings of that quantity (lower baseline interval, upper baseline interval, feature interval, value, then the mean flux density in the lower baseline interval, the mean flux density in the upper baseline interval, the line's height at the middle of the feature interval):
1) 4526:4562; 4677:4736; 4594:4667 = -3.7 A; 16.7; 17.4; 17.1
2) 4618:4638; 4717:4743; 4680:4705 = 1.0 A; 18.7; 17.8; 18.1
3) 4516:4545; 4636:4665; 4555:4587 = -1.4 A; 16.3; 17.6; 16.7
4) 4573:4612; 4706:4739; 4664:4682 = -0.1 A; 17.6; 17.5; 17.5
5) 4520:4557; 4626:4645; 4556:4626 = -2.0 A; 16.5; 18.2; 17.4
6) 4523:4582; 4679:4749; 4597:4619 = -1.3 A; 16.9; 17.6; 17.1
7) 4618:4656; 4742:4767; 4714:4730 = 0.3 A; 18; 17.9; 17.9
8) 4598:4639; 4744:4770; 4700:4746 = 1.5 A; 18.3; 17.9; 18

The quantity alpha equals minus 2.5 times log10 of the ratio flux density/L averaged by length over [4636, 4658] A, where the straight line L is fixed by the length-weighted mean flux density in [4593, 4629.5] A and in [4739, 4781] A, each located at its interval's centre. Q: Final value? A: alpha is 0.05 mag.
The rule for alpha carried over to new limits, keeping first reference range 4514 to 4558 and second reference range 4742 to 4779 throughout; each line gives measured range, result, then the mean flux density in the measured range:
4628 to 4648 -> -0.038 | 17.8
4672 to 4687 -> -0.047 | 18.1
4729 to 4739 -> 0.026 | 17.2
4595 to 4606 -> -0.058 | 17.9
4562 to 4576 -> -0.059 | 17.8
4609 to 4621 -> -0.099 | 18.7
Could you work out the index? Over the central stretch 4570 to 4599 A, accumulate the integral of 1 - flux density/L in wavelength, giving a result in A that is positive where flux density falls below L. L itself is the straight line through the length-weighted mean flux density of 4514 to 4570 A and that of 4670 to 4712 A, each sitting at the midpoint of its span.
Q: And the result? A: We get -0.6 A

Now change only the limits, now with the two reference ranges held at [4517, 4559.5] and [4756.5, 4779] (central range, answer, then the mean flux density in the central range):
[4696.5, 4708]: 0.5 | 16.4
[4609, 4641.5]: -3.0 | 18.5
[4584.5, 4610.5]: -1.4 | 17.7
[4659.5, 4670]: -0.2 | 17.3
